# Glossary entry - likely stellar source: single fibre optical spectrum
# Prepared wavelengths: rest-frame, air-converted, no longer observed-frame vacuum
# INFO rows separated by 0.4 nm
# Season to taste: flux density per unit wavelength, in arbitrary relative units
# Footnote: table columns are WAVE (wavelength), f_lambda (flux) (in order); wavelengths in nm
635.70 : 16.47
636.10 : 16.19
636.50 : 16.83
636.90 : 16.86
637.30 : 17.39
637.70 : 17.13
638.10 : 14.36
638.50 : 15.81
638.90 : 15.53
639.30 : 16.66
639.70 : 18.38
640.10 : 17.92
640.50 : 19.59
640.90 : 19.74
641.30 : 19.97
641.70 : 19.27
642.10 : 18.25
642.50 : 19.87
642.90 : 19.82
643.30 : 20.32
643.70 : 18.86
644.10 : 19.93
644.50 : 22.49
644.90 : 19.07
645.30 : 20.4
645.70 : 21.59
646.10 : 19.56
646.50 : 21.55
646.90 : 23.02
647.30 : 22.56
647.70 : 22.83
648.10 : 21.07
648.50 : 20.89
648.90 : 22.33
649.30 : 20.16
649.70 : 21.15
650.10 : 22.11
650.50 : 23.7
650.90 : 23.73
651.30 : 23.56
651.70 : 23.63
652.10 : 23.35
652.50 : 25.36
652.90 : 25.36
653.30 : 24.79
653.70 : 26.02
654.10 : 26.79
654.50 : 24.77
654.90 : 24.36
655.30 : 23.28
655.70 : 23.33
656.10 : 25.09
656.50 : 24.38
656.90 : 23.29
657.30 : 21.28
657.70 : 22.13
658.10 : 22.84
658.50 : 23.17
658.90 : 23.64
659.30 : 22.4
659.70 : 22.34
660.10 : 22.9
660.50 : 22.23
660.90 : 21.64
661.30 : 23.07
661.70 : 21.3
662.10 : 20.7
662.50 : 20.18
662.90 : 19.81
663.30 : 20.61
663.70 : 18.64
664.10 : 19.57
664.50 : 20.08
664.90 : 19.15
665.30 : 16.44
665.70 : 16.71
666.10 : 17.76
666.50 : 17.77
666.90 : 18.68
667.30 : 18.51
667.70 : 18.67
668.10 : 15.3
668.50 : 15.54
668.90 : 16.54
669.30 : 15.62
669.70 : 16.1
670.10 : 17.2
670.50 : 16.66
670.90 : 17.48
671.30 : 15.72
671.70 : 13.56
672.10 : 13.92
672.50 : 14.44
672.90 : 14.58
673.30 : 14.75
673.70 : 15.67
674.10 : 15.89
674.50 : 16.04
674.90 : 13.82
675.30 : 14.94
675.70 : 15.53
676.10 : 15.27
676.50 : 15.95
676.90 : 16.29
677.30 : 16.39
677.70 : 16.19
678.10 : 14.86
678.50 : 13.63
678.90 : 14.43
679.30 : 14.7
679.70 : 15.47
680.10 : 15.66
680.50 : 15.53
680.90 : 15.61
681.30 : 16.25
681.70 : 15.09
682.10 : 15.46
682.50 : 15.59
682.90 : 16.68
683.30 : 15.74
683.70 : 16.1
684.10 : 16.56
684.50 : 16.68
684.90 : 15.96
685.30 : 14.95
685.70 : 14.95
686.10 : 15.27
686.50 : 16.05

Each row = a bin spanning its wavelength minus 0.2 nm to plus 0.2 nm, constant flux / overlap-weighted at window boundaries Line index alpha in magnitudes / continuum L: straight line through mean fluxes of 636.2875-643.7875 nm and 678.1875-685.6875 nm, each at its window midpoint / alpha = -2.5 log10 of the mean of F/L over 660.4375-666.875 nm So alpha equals -0.181 mag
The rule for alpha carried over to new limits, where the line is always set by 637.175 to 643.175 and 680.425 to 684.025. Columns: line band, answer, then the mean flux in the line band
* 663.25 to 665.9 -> -0.116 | 18.6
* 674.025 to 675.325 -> 0.075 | 15.1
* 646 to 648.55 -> -0.228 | 21.8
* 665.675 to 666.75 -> -0.059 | 17.6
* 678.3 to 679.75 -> 0.109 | 14.5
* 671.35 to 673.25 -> 0.145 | 14.3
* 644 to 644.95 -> -0.169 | 20.8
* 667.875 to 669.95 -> 0.042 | 15.9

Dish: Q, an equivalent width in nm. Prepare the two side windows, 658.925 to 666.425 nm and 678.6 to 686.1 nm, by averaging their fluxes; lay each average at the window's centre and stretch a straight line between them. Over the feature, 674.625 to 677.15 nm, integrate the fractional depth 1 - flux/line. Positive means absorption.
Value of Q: 0.27 nm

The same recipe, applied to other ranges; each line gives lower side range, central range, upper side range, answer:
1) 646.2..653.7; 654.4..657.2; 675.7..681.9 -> -0.34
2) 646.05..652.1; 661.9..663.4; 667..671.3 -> -0.14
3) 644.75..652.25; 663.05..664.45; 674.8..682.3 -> -0.08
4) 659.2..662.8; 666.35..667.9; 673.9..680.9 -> 0.08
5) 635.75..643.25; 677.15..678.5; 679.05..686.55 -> 0.04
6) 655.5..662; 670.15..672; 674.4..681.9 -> 0.23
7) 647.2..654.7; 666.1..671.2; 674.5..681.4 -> 0.31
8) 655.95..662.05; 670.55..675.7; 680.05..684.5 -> 0.95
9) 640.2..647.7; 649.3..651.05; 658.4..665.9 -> -0.16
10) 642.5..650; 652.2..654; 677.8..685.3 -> -0.49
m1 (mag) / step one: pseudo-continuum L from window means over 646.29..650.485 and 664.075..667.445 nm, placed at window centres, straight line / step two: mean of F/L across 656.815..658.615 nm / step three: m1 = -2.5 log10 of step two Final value -0.13 mag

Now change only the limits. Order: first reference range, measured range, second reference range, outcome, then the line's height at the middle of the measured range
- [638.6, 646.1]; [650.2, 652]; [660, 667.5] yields -0.21 mag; 19.5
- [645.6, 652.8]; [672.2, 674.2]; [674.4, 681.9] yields 0.11 mag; 16.5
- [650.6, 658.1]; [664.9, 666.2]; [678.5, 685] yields 0.20 mag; 20.6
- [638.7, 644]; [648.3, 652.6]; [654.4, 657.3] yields -0.03 mag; 22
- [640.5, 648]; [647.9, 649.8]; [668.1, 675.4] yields -0.08 mag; 19.6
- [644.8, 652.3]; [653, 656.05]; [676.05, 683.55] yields -0.19 mag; 20.7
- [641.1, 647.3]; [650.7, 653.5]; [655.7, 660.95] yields -0.12 mag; 21.8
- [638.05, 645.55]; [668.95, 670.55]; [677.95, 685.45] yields 0.01 mag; 16.5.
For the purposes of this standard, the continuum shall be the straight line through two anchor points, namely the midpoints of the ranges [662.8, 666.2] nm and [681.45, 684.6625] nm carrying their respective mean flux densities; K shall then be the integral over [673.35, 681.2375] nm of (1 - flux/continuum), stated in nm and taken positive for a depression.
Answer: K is 0.69 nm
